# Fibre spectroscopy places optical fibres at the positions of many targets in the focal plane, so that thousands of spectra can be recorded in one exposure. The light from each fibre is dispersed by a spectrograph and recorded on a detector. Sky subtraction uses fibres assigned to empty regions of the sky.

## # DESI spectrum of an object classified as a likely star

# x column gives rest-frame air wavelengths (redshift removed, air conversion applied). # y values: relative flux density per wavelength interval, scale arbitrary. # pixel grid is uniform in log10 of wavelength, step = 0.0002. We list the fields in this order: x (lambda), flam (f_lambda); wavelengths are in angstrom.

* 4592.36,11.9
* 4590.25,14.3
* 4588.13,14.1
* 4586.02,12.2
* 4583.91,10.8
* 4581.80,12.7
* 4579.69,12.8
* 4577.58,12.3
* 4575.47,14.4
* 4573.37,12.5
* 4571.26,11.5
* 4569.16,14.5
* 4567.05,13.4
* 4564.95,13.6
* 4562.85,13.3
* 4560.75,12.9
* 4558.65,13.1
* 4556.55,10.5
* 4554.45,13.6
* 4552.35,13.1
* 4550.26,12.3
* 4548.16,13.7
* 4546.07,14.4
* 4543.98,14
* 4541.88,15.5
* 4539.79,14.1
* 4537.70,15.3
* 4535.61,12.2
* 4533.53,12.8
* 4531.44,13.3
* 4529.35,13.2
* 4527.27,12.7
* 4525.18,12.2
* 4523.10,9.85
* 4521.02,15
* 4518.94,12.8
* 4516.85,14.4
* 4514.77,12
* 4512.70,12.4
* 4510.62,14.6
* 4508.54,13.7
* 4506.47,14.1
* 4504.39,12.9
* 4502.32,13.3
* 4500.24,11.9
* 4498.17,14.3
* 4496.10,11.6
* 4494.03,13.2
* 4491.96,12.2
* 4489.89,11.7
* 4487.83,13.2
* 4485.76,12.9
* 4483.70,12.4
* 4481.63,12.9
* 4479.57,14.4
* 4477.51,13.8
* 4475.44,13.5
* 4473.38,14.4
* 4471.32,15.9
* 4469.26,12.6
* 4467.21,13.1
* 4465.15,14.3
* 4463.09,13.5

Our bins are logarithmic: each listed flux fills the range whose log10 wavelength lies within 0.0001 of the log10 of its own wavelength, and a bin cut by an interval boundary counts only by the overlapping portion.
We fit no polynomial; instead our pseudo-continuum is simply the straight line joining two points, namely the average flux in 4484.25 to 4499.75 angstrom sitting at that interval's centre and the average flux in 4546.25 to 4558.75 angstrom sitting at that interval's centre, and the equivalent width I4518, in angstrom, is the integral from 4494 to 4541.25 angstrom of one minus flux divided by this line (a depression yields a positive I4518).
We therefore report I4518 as -1.5 angstrom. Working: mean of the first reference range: 12.7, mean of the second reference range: 12.8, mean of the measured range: 13.1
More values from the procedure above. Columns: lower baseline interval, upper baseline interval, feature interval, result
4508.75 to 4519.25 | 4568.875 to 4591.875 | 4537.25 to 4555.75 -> -1.2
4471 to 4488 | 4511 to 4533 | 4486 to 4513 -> 0.5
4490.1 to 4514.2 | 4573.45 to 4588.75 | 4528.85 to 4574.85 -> -1.7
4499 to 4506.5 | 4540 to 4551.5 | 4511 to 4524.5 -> 0.5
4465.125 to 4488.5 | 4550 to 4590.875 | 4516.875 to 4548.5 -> -0.6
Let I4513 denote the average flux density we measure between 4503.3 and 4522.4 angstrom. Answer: 13.5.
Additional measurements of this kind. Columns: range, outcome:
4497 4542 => 13.2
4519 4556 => 13.3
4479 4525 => 13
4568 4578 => 13.1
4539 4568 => 13.4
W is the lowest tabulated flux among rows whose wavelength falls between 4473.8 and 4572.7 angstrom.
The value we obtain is 9.85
